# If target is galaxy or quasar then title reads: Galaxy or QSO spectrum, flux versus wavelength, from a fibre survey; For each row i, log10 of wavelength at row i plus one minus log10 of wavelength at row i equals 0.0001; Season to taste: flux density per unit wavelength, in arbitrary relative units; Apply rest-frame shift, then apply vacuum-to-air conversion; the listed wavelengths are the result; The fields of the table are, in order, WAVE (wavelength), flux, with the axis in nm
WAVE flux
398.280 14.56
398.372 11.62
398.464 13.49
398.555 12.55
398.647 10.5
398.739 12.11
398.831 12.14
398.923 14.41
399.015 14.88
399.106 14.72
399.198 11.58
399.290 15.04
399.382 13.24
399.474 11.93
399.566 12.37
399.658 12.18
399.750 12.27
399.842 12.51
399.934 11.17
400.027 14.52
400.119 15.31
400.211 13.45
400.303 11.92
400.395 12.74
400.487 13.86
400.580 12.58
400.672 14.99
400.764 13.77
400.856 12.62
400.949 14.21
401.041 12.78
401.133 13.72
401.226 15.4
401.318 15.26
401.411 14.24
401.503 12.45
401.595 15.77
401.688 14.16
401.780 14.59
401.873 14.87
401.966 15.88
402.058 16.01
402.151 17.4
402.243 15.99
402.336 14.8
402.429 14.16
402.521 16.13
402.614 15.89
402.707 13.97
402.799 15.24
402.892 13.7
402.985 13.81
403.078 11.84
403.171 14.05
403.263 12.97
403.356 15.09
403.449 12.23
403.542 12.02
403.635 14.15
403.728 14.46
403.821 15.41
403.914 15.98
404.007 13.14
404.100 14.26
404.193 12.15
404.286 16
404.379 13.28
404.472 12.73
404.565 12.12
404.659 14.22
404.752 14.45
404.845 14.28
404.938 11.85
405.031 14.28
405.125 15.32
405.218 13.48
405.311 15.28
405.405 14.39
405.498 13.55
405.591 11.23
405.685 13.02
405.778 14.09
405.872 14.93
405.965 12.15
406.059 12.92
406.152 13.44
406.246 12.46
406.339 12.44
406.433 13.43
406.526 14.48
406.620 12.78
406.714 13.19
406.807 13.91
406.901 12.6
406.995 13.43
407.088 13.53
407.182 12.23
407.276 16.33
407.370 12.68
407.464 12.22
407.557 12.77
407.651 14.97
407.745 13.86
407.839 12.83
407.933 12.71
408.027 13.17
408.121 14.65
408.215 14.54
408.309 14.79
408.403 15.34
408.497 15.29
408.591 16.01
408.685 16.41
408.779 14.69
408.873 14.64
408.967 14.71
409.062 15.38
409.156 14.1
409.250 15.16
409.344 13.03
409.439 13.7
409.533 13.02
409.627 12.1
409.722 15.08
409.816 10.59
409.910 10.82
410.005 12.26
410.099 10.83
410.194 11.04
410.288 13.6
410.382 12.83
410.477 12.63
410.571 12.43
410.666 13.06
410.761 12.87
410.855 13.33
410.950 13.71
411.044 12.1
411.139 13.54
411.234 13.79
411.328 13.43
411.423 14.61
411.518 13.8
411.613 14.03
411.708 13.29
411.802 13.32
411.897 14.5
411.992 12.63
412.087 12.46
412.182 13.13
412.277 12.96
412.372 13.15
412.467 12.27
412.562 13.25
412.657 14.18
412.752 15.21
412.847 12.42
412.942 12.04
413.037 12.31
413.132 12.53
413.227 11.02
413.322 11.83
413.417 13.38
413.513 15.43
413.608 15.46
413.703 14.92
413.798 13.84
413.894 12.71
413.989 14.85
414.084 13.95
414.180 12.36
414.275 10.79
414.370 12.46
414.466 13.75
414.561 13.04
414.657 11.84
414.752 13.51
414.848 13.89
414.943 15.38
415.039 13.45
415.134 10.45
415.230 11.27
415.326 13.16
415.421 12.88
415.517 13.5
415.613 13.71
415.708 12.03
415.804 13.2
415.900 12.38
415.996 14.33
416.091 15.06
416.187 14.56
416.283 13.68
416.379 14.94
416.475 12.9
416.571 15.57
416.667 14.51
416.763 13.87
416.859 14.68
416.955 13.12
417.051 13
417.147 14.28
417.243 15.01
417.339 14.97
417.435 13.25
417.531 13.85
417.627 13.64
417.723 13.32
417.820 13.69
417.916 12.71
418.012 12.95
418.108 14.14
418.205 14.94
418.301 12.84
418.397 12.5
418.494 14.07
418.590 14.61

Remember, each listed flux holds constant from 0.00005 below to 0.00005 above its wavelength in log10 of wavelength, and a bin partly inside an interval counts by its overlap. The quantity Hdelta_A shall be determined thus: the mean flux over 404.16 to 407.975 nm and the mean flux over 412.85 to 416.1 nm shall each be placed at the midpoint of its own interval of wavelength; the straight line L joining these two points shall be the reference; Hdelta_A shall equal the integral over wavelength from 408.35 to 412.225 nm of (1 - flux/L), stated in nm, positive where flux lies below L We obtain -0.06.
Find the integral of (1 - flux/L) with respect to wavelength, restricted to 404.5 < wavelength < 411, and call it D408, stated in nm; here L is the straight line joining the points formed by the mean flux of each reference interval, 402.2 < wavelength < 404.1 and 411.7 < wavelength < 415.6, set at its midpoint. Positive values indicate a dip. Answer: 0.11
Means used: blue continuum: 14.2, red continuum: 13.1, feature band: 13.5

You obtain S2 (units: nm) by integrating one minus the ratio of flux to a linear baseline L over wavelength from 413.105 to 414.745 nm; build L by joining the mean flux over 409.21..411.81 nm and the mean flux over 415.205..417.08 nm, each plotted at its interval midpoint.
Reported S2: 0.02 nm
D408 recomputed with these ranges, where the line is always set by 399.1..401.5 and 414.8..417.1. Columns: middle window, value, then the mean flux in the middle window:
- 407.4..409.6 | -0.12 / 14.2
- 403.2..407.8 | -0.06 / 13.6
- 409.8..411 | 0.10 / 12.4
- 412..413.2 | 0.05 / 12.9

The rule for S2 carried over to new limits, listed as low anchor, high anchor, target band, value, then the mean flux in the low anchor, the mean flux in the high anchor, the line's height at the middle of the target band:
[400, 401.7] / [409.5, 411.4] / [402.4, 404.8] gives -0.079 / 13.9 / 12.7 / 13.5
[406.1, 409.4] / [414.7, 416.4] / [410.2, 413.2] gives 0.110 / 13.9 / 13.4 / 13.7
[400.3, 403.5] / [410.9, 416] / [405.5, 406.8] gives 0.068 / 14.3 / 13.2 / 13.9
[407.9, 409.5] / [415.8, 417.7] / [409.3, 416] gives 0.603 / 14.6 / 14.1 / 14.3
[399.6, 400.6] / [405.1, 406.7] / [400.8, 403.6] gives -0.264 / 12.9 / 13.5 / 13.1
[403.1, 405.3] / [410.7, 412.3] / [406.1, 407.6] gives 0.046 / 13.8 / 13.4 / 13.7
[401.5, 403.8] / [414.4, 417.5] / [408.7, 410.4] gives 0.094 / 14.5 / 13.6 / 14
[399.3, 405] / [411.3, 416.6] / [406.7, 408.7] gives -0.045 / 13.9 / 13.3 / 13.6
